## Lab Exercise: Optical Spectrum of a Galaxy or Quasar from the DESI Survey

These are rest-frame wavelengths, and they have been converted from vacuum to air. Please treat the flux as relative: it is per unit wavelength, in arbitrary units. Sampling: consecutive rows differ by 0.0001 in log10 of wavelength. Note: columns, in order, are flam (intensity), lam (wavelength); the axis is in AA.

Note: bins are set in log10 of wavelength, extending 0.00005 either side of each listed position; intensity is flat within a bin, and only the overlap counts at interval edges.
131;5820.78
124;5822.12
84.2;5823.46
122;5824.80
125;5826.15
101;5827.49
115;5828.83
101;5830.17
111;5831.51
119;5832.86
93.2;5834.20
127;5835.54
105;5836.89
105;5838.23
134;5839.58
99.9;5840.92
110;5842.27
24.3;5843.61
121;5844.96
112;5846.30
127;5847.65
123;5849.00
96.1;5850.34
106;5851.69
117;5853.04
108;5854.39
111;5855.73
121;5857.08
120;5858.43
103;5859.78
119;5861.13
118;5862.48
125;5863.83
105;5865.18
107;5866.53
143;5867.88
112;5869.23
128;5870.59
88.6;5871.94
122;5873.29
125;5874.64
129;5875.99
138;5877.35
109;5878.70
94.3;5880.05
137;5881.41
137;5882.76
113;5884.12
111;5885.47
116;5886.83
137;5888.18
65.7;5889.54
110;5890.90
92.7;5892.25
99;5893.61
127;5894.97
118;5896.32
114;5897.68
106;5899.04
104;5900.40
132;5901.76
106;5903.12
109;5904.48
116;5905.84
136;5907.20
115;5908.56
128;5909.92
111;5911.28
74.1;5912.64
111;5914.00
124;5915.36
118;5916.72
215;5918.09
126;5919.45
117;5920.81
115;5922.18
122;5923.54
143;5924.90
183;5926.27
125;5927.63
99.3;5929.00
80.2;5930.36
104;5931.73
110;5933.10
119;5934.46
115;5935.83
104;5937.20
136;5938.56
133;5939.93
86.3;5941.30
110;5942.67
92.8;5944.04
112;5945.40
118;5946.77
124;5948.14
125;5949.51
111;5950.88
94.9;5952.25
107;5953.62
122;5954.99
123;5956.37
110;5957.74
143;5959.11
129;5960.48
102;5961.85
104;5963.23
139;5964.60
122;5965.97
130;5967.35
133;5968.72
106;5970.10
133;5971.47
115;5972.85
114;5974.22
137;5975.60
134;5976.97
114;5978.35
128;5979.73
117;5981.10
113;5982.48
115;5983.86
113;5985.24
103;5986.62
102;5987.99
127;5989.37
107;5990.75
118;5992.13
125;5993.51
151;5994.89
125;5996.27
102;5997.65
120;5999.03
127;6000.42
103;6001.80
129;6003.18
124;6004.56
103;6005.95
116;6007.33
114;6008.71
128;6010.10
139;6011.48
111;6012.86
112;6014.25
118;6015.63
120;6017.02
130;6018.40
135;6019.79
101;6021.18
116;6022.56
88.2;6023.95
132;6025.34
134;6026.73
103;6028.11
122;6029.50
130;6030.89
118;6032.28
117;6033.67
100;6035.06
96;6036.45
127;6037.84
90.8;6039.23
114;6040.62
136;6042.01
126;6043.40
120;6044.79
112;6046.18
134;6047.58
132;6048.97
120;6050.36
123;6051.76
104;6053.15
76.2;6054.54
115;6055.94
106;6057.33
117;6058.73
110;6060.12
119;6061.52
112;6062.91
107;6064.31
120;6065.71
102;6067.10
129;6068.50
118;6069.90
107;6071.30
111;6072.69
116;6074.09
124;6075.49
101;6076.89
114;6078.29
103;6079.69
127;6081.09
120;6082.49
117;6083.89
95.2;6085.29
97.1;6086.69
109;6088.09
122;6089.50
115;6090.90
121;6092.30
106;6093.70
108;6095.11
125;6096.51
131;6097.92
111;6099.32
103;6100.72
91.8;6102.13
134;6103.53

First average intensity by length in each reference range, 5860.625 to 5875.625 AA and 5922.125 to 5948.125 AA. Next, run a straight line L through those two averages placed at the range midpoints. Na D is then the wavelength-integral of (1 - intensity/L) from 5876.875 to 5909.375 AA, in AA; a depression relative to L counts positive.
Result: 0.9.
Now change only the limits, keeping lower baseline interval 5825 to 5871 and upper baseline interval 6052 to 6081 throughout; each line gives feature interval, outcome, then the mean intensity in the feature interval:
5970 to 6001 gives -2.3 AA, 120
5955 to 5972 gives -1.7 AA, 123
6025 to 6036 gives -0.7 AA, 119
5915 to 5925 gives -2.1 AA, 135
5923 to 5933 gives -0.9 AA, 122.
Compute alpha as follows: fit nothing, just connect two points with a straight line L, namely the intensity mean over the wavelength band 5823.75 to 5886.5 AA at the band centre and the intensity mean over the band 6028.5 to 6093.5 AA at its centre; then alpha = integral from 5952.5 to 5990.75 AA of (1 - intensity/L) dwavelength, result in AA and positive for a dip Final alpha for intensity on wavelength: -1.9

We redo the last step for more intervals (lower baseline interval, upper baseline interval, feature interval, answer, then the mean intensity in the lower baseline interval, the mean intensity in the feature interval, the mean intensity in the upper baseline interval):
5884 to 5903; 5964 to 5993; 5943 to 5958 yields 0.5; 110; 113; 120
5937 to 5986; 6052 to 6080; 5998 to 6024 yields -0.8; 118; 118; 111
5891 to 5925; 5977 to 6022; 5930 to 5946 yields 1.3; 119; 109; 119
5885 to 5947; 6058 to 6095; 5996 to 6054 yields -1.9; 116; 118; 113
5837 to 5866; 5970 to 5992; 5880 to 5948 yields -2.0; 110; 117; 118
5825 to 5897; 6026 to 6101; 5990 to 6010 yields -0.9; 113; 119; 114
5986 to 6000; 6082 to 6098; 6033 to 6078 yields 0.4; 118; 114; 113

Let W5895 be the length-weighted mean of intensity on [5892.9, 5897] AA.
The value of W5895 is 115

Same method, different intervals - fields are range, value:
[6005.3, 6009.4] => 111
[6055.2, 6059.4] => 112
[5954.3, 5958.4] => 118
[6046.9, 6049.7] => 133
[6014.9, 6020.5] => 126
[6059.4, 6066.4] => 114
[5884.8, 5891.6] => 108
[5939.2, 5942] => 110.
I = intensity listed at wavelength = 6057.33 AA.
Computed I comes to 106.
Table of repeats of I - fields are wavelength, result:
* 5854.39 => 108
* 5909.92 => 128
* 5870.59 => 128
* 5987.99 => 102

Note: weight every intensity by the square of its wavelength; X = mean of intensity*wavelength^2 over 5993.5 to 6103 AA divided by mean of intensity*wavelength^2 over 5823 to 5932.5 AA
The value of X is 1.1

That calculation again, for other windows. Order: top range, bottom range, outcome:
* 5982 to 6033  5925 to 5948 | 1.05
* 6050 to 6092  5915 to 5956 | 0.98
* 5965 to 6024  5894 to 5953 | 1.04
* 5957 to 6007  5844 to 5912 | 1.08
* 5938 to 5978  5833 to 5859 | 1.14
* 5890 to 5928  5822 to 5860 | 1.14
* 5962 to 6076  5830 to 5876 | 1.11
